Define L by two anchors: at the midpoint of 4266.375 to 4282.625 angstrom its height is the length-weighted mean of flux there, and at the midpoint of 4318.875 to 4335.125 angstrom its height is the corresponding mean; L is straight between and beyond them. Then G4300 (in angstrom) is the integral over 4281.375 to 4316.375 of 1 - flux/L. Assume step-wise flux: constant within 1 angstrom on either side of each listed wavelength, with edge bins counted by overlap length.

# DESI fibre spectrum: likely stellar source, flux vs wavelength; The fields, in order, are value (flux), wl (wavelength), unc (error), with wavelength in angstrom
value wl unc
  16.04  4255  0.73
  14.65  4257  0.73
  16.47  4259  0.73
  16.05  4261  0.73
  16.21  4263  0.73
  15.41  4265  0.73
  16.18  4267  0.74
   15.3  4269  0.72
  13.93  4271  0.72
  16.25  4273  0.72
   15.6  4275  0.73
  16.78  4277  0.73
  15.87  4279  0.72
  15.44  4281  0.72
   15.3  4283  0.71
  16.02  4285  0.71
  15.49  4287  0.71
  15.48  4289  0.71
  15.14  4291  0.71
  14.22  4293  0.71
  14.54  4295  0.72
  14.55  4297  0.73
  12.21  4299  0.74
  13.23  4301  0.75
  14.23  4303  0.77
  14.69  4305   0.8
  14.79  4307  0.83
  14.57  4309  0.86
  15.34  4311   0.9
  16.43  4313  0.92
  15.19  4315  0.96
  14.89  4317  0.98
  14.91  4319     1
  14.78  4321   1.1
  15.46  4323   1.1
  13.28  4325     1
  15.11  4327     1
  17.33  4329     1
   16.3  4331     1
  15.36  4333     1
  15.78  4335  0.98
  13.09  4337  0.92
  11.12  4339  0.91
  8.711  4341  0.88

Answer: 1.6 angstrom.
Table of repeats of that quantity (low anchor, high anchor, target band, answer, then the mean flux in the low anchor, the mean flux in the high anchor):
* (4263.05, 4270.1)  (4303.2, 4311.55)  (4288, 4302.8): 0.8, 15.7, 14.8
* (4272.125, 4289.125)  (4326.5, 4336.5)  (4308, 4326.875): 1.0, 15.8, 15.9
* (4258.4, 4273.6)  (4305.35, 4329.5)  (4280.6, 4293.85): 0.1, 15.7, 15.1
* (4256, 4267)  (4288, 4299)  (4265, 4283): -0.4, 15.8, 14.6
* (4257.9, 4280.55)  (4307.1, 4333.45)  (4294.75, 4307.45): 1.2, 15.8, 15.3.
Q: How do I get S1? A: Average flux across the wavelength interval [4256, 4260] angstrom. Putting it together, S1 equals 15.6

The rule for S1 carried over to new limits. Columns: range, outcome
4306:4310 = 14.7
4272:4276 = 15.9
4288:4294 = 14.9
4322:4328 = 14.6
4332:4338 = 14.7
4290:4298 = 14.6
